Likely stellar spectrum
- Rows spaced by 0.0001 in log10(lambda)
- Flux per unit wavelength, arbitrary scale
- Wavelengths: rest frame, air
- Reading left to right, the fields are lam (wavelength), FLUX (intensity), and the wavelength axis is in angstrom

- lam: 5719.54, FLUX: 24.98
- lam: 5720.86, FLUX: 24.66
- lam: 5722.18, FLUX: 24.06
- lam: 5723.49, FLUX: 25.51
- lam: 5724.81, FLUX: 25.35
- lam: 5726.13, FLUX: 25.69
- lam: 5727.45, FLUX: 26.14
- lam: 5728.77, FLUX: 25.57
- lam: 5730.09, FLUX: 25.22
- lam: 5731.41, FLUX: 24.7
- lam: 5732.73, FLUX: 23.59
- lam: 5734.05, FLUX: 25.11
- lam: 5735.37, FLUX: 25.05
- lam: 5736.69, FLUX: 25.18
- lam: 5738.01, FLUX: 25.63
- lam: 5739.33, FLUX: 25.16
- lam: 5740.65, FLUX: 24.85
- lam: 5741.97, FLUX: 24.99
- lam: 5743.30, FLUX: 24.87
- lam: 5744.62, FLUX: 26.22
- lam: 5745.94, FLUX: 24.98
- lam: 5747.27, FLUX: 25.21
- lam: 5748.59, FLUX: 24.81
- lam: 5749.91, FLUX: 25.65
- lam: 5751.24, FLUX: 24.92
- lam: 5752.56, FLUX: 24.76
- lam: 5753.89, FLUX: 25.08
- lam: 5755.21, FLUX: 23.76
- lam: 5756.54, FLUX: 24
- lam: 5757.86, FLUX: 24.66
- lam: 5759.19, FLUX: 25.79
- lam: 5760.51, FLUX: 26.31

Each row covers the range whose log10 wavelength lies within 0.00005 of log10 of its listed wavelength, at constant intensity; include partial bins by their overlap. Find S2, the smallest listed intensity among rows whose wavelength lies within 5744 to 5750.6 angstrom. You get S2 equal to 24.81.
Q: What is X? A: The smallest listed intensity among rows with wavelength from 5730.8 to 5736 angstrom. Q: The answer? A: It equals 23.59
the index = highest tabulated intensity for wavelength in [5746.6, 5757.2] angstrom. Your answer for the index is 25.65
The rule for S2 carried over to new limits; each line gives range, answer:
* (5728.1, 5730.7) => 25.22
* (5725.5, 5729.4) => 25.57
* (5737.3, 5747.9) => 24.85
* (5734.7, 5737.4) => 25.05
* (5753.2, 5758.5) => 23.76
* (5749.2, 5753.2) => 24.76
